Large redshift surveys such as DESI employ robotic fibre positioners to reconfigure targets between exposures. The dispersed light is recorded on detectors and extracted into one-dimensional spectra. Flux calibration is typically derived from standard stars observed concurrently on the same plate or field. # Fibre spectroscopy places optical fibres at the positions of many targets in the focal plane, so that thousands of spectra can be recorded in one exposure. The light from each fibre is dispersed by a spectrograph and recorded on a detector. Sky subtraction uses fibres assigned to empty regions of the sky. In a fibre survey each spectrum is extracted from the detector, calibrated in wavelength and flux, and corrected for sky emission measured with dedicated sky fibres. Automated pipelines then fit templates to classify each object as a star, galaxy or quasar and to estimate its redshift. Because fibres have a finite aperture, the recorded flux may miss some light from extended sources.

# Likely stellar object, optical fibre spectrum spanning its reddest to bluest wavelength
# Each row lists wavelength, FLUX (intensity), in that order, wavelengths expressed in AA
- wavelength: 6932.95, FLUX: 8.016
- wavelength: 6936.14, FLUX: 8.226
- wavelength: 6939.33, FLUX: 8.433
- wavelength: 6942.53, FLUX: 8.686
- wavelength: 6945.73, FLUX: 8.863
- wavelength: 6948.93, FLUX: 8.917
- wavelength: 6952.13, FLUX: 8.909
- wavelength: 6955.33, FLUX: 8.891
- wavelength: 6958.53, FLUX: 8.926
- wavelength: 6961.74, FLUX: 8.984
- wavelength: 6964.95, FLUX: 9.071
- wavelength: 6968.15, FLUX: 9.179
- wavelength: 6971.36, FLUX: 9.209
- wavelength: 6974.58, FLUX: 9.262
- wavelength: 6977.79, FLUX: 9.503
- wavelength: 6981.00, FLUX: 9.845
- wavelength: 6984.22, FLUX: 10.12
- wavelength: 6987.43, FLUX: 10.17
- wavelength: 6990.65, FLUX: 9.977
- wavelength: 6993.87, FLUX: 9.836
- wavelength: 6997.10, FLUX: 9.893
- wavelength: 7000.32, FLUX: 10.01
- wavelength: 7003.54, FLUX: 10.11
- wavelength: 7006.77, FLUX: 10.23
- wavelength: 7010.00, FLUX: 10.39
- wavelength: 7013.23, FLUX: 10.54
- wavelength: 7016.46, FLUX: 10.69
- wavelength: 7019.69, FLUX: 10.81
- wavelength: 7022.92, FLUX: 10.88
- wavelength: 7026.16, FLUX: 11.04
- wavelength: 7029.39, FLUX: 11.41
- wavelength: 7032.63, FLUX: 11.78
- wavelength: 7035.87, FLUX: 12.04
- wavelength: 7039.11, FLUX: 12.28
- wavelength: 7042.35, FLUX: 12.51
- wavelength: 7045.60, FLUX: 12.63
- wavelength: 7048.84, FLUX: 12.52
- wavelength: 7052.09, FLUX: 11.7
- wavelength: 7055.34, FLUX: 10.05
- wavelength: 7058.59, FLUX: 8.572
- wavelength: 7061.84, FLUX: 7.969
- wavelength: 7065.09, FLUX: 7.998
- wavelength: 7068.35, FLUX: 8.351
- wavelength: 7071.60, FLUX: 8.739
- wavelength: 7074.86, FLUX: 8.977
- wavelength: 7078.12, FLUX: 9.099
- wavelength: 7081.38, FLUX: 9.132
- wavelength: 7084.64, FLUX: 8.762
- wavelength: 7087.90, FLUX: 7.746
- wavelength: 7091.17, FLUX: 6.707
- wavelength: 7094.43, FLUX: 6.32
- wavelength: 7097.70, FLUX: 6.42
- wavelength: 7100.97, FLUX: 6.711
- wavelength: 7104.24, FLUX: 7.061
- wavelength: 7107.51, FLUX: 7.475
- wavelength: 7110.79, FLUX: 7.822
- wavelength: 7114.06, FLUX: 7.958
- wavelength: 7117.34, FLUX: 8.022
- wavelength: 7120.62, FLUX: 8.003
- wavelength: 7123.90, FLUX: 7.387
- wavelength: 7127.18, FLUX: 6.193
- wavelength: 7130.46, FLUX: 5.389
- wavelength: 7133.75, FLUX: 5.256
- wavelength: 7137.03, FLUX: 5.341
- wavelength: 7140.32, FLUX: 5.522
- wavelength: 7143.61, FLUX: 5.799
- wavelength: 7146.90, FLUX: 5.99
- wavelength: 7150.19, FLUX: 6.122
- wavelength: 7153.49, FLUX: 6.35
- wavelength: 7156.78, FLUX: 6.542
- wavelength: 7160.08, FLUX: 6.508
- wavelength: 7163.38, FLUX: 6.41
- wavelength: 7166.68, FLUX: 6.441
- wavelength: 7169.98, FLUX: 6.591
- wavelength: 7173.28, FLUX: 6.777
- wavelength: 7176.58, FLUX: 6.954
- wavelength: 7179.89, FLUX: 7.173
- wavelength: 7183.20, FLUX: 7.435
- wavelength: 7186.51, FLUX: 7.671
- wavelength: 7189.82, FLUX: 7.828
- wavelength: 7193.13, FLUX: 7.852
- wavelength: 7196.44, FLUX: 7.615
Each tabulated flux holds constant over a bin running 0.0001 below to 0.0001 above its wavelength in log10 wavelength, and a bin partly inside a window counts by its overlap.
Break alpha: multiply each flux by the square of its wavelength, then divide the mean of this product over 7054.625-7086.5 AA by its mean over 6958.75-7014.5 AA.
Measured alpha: 0.9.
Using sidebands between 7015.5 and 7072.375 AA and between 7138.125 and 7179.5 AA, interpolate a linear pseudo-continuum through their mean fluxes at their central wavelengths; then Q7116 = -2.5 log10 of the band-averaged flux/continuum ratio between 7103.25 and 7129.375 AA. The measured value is 0.07 mag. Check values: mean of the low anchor 10.7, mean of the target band 7.46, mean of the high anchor 6.35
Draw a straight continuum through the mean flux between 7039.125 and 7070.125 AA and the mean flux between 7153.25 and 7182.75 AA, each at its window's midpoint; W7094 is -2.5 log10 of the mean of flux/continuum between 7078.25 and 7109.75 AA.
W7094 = 0.21 mag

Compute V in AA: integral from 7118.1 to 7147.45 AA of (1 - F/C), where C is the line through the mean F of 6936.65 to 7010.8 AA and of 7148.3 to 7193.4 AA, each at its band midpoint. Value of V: 4.8 AA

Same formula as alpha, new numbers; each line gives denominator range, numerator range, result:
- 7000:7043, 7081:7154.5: 0.63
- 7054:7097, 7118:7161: 0.76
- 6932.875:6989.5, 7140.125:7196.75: 0.79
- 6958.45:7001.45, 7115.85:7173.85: 0.69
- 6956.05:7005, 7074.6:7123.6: 0.83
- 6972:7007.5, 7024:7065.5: 1.14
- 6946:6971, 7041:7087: 1.12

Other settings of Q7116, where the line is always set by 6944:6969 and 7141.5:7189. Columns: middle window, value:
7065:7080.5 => -0.14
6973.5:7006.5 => -0.15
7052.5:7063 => -0.18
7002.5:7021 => -0.25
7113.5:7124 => -0.11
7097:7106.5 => 0.08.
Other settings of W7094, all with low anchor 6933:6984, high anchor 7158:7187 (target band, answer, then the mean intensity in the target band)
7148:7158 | 0.12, 6.31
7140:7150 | 0.21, 5.86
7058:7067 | -0.03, 8.14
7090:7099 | 0.18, 6.48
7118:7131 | 0.06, 6.95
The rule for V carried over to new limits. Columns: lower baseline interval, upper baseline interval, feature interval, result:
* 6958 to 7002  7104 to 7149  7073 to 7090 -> -2.57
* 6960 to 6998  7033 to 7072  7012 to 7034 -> -1.87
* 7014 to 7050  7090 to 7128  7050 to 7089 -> 2.04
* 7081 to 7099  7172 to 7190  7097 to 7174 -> 8.01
